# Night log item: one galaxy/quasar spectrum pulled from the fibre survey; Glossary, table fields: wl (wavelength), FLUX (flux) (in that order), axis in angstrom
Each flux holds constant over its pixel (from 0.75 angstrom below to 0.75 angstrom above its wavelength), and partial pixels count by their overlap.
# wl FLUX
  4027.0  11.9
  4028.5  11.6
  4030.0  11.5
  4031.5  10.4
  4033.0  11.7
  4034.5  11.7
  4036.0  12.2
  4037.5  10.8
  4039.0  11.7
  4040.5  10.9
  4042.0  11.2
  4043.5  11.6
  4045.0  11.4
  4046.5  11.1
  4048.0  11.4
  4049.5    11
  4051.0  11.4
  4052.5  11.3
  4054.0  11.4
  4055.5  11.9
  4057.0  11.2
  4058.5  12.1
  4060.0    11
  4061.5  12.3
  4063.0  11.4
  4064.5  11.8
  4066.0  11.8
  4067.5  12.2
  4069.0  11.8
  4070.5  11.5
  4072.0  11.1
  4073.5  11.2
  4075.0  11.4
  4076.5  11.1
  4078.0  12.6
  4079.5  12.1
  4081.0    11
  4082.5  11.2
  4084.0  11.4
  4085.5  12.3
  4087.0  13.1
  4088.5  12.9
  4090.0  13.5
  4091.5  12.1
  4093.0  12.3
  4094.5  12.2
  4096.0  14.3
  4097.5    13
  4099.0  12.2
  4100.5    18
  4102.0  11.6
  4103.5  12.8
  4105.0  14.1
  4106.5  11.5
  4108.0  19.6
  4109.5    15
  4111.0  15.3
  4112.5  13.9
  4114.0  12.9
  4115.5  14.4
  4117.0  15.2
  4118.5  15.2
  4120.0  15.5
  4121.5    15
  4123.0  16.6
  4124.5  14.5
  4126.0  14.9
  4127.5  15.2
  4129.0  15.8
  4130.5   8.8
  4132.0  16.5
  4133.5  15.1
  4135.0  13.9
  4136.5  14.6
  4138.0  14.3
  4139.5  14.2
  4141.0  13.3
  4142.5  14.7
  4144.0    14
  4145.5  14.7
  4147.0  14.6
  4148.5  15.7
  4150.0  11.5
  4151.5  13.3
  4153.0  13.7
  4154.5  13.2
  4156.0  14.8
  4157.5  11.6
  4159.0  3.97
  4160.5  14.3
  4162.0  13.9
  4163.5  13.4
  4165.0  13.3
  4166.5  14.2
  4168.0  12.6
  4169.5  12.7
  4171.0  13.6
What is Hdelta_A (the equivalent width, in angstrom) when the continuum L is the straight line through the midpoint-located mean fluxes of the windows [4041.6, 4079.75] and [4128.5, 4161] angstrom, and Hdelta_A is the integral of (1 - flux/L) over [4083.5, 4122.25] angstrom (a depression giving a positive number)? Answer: -4.1 angstrom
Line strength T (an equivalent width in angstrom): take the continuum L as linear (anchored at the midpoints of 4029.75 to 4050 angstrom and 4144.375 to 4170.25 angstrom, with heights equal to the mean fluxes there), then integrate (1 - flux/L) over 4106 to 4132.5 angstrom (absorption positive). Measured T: -4.9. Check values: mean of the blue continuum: 11.3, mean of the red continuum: 13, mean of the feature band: 14.8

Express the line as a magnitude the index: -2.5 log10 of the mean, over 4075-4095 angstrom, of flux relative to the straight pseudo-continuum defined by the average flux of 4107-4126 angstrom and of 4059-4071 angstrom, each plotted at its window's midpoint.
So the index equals 0.08 mag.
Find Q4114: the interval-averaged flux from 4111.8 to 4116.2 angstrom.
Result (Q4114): 13.7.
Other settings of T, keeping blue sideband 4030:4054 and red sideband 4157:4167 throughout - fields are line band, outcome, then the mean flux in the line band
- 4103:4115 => -2.7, 14.4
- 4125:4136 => -2.3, 14.3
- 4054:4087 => -0.5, 11.7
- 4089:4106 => -2.3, 13.2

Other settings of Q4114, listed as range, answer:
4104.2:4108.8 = 15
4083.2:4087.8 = 12.3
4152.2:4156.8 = 13.9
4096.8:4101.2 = 14.4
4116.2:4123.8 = 15.5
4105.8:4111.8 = 15.4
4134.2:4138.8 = 14.3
